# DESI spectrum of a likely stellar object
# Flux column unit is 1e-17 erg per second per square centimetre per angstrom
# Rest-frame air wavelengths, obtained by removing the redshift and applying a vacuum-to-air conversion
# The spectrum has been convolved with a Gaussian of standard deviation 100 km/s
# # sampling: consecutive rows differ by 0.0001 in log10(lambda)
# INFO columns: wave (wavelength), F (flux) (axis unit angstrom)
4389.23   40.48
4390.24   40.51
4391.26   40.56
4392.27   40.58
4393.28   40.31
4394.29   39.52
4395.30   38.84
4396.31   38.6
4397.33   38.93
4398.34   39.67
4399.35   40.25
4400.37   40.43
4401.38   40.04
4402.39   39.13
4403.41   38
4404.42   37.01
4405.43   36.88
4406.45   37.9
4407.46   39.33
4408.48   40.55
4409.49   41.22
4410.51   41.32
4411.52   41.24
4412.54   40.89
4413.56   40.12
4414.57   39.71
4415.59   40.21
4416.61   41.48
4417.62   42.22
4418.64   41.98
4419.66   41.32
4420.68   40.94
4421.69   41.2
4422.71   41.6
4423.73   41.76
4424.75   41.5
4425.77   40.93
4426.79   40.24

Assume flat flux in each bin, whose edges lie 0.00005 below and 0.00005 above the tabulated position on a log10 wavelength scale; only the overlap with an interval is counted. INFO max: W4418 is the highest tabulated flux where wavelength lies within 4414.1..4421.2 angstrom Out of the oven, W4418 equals 42.22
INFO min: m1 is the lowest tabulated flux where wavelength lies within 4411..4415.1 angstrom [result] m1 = 39.71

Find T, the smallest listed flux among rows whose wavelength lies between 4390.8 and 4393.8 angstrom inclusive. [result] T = 40.31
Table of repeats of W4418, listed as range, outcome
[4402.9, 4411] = 41.32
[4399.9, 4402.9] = 40.43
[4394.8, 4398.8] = 39.67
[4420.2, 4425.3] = 41.76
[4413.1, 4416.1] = 40.21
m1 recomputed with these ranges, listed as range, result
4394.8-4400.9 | 38.6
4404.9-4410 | 36.88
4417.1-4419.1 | 41.98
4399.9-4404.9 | 37.01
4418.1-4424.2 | 40.94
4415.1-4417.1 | 40.21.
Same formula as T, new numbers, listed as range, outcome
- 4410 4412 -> 41.24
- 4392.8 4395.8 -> 38.84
